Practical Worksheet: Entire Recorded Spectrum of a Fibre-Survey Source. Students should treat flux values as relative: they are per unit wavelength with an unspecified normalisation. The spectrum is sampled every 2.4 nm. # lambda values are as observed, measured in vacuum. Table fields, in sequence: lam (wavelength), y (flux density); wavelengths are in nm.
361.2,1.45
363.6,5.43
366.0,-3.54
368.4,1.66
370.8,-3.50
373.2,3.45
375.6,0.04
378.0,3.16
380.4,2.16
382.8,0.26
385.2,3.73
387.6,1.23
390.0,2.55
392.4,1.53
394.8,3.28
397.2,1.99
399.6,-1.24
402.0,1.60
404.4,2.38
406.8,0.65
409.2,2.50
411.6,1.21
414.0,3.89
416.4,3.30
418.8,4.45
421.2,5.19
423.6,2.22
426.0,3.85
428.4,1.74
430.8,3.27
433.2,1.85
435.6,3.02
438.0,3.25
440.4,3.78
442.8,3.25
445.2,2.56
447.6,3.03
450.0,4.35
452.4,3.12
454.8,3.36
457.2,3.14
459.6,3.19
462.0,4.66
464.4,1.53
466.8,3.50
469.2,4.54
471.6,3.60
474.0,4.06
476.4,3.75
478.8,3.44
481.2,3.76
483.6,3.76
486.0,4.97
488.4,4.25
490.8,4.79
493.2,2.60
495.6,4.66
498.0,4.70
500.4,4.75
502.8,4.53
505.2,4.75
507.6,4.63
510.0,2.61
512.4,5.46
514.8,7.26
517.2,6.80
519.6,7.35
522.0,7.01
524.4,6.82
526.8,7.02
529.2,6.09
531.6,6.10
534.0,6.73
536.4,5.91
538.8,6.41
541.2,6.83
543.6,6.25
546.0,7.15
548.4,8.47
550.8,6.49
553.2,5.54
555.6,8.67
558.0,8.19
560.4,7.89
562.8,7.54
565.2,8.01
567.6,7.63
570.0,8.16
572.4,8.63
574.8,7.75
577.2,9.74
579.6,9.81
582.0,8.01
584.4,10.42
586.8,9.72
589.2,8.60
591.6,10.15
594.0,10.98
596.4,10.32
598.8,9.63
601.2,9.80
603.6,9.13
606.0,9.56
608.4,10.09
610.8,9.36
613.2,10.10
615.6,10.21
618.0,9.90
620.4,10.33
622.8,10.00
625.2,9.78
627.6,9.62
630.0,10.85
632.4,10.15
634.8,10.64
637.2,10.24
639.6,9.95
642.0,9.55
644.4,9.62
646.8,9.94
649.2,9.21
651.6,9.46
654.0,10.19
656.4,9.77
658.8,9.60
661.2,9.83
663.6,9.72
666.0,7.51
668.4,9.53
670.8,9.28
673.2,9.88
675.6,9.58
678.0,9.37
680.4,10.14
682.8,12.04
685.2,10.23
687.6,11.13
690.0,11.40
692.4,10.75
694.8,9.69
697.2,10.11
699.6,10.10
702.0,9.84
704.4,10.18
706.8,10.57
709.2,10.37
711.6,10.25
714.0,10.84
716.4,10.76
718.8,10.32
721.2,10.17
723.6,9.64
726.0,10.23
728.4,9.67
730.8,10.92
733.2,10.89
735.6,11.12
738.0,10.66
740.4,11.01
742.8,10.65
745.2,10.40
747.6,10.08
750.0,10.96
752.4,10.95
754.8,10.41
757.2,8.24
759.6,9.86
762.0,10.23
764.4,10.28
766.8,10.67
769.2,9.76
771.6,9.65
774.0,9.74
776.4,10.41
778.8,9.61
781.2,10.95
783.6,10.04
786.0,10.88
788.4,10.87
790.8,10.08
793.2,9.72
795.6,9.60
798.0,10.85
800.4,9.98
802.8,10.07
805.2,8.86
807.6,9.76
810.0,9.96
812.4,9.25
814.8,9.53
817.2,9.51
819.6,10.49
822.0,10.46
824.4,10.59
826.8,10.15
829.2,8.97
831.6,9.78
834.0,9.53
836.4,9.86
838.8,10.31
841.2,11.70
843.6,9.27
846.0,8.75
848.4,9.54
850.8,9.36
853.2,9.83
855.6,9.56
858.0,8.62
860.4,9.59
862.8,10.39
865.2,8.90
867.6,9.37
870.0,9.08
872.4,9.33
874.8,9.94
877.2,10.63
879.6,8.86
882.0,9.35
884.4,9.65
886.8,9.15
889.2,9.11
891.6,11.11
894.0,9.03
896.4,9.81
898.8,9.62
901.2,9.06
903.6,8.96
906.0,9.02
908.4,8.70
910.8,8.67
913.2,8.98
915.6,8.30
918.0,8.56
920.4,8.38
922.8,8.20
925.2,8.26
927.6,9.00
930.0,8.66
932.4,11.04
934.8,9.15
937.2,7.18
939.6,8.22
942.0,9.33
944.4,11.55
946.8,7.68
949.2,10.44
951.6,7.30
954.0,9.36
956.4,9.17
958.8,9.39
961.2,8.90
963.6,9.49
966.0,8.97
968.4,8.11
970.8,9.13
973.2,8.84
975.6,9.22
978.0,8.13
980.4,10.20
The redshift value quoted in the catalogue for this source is 0.29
